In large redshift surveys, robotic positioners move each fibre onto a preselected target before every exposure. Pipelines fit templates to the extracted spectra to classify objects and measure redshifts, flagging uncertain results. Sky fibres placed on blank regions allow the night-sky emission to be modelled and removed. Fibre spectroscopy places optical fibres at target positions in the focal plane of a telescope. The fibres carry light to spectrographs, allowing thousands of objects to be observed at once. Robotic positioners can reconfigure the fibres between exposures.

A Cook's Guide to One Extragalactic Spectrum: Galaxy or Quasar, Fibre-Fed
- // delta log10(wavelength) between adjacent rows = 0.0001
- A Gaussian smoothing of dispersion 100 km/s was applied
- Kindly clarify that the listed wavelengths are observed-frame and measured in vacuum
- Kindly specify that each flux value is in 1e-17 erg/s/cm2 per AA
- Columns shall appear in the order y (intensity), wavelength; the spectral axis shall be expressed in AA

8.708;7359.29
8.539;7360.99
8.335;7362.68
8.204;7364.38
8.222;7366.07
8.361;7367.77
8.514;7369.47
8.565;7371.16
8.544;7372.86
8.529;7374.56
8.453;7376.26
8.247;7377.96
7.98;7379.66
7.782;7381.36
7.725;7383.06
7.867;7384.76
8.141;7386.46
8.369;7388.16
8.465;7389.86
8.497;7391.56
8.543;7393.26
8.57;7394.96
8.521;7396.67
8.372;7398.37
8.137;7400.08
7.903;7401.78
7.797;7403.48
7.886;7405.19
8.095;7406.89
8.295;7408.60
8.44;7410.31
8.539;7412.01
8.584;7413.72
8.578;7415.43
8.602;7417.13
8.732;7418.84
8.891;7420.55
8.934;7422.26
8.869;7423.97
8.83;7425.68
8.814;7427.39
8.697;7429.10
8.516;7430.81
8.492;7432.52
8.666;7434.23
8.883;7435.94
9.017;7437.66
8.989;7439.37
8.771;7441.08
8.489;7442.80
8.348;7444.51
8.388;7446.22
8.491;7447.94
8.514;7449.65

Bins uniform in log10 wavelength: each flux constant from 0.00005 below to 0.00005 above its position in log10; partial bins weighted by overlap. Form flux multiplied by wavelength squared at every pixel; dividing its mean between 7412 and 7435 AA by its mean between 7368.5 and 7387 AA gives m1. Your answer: 1.1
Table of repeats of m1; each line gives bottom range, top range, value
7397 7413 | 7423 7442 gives 1.08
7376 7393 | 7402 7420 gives 1.03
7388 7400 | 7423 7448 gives 1.04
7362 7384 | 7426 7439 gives 1.08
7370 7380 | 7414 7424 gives 1.05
